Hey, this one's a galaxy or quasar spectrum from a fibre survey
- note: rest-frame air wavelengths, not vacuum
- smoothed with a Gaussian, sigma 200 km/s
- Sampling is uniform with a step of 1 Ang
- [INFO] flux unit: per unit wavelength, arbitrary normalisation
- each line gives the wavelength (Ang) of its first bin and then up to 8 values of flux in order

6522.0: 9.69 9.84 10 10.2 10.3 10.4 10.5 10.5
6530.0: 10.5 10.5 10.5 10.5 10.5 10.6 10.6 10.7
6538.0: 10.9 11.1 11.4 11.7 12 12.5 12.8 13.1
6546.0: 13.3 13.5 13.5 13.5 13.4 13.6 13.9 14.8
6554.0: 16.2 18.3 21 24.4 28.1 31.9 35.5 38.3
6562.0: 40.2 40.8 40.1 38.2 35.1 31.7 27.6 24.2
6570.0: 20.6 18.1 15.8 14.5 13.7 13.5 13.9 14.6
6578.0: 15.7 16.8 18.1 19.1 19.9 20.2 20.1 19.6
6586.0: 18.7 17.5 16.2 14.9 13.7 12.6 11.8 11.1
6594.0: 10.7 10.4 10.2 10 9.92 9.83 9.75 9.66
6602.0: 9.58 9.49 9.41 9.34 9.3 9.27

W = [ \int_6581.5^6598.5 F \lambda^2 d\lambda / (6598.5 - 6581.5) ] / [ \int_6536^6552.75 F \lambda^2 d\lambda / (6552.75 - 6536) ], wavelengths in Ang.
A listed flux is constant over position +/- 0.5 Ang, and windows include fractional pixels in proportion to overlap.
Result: 1.18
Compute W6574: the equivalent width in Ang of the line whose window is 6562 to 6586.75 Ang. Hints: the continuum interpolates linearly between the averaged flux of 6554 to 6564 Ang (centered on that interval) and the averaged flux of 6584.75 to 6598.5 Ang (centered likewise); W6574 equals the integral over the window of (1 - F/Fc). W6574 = 0.4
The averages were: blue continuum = 30.7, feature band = 22.4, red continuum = 13.3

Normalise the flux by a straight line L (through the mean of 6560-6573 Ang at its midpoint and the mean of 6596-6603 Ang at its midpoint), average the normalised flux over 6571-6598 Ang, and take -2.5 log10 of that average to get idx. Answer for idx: 0.23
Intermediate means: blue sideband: 30.4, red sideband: 9.8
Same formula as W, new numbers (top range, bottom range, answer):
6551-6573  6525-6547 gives 2.41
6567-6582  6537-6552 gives 1.46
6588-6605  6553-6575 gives 0.41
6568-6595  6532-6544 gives 1.49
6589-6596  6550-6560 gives 0.58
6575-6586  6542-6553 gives 1.34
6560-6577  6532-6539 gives 2.52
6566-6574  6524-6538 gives 2.13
